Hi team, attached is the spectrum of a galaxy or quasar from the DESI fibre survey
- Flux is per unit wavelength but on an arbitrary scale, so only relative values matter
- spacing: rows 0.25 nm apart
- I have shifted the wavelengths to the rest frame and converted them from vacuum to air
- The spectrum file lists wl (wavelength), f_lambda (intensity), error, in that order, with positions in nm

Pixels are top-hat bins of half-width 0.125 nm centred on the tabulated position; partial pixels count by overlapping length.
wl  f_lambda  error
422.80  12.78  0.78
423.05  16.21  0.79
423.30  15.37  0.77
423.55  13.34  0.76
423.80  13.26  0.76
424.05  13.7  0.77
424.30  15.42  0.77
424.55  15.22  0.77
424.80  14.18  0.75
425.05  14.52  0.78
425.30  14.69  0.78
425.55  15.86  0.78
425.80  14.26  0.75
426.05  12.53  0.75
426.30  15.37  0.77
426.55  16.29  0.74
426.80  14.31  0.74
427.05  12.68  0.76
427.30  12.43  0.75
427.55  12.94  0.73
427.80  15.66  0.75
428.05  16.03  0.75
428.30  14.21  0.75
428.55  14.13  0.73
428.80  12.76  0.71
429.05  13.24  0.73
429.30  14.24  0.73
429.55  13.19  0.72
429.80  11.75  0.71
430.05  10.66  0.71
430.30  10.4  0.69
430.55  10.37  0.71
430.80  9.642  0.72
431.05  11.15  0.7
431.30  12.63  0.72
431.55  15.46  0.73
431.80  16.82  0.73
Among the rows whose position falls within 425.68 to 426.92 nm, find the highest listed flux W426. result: 16.29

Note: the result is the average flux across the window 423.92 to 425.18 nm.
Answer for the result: 14.6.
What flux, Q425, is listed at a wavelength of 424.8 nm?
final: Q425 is 14.18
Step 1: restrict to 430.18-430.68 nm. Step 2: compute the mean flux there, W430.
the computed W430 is 10.4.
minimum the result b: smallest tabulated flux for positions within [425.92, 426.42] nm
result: 12.53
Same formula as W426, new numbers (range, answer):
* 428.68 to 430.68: 14.24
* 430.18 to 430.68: 10.4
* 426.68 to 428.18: 16.03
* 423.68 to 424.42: 15.42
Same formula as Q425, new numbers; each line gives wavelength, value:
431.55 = 15.46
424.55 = 15.22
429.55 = 13.19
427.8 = 15.66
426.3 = 15.37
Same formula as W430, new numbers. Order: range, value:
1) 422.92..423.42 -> 15.8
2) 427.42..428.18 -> 14.9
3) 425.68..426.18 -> 13.4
